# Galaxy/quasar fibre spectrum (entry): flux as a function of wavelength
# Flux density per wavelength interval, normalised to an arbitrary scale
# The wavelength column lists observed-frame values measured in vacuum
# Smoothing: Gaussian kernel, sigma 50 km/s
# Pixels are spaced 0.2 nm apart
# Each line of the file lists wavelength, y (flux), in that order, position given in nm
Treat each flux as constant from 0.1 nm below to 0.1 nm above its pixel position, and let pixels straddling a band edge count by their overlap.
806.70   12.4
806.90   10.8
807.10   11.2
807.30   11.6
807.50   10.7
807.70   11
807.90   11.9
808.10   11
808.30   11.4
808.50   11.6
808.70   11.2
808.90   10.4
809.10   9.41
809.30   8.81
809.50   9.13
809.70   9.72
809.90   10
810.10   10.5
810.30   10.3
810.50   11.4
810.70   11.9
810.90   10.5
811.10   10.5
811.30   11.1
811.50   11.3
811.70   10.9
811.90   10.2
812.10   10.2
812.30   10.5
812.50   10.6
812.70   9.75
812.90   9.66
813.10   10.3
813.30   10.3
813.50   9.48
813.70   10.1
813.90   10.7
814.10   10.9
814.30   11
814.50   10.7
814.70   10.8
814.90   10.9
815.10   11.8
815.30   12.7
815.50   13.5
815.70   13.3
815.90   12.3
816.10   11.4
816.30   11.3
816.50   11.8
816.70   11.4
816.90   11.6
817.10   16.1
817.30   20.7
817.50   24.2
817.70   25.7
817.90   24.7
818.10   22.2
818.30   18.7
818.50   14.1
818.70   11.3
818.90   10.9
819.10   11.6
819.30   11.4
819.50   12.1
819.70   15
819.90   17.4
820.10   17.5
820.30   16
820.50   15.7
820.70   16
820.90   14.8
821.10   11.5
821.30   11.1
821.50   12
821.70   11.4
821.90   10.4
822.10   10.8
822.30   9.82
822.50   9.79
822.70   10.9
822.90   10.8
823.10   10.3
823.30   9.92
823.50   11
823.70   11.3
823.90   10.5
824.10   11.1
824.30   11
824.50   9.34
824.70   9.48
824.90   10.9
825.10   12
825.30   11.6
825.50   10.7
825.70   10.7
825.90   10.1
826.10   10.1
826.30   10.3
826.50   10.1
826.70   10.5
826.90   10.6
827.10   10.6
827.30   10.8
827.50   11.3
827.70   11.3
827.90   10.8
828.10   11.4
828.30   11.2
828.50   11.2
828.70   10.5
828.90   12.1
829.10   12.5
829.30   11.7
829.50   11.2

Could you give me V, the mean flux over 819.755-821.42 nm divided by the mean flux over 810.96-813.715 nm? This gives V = 1.44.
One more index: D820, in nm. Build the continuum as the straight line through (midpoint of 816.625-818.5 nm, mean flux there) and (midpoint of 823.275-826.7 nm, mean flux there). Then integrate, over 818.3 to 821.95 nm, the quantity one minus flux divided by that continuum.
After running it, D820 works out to 0.61 nm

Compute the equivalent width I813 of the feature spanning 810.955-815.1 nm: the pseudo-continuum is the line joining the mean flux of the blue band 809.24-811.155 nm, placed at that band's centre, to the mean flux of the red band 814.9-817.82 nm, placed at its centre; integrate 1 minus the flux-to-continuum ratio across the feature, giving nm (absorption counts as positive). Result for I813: 0.597 nm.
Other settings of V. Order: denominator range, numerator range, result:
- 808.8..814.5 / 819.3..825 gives 1.16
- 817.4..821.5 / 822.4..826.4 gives 0.66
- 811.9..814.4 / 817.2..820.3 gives 1.67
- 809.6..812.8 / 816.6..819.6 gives 1.55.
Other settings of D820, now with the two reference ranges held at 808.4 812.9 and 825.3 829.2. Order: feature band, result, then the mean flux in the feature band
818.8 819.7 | -0.102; 11.9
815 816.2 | -0.219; 12.5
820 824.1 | -0.497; 12.1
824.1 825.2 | 0.024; 10.6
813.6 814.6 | -0.014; 10.7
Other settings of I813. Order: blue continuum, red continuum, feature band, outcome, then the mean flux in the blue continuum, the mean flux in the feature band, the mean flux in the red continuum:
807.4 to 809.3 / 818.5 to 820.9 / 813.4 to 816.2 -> 0.290 nm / 10.8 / 11.4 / 14.1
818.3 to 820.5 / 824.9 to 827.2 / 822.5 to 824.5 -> 0.221 nm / 14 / 10.6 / 10.7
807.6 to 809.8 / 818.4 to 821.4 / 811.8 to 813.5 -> 0.219 nm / 10.5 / 10.1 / 13.8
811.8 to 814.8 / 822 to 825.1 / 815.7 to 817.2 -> -0.280 nm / 10.3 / 12.3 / 10.5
